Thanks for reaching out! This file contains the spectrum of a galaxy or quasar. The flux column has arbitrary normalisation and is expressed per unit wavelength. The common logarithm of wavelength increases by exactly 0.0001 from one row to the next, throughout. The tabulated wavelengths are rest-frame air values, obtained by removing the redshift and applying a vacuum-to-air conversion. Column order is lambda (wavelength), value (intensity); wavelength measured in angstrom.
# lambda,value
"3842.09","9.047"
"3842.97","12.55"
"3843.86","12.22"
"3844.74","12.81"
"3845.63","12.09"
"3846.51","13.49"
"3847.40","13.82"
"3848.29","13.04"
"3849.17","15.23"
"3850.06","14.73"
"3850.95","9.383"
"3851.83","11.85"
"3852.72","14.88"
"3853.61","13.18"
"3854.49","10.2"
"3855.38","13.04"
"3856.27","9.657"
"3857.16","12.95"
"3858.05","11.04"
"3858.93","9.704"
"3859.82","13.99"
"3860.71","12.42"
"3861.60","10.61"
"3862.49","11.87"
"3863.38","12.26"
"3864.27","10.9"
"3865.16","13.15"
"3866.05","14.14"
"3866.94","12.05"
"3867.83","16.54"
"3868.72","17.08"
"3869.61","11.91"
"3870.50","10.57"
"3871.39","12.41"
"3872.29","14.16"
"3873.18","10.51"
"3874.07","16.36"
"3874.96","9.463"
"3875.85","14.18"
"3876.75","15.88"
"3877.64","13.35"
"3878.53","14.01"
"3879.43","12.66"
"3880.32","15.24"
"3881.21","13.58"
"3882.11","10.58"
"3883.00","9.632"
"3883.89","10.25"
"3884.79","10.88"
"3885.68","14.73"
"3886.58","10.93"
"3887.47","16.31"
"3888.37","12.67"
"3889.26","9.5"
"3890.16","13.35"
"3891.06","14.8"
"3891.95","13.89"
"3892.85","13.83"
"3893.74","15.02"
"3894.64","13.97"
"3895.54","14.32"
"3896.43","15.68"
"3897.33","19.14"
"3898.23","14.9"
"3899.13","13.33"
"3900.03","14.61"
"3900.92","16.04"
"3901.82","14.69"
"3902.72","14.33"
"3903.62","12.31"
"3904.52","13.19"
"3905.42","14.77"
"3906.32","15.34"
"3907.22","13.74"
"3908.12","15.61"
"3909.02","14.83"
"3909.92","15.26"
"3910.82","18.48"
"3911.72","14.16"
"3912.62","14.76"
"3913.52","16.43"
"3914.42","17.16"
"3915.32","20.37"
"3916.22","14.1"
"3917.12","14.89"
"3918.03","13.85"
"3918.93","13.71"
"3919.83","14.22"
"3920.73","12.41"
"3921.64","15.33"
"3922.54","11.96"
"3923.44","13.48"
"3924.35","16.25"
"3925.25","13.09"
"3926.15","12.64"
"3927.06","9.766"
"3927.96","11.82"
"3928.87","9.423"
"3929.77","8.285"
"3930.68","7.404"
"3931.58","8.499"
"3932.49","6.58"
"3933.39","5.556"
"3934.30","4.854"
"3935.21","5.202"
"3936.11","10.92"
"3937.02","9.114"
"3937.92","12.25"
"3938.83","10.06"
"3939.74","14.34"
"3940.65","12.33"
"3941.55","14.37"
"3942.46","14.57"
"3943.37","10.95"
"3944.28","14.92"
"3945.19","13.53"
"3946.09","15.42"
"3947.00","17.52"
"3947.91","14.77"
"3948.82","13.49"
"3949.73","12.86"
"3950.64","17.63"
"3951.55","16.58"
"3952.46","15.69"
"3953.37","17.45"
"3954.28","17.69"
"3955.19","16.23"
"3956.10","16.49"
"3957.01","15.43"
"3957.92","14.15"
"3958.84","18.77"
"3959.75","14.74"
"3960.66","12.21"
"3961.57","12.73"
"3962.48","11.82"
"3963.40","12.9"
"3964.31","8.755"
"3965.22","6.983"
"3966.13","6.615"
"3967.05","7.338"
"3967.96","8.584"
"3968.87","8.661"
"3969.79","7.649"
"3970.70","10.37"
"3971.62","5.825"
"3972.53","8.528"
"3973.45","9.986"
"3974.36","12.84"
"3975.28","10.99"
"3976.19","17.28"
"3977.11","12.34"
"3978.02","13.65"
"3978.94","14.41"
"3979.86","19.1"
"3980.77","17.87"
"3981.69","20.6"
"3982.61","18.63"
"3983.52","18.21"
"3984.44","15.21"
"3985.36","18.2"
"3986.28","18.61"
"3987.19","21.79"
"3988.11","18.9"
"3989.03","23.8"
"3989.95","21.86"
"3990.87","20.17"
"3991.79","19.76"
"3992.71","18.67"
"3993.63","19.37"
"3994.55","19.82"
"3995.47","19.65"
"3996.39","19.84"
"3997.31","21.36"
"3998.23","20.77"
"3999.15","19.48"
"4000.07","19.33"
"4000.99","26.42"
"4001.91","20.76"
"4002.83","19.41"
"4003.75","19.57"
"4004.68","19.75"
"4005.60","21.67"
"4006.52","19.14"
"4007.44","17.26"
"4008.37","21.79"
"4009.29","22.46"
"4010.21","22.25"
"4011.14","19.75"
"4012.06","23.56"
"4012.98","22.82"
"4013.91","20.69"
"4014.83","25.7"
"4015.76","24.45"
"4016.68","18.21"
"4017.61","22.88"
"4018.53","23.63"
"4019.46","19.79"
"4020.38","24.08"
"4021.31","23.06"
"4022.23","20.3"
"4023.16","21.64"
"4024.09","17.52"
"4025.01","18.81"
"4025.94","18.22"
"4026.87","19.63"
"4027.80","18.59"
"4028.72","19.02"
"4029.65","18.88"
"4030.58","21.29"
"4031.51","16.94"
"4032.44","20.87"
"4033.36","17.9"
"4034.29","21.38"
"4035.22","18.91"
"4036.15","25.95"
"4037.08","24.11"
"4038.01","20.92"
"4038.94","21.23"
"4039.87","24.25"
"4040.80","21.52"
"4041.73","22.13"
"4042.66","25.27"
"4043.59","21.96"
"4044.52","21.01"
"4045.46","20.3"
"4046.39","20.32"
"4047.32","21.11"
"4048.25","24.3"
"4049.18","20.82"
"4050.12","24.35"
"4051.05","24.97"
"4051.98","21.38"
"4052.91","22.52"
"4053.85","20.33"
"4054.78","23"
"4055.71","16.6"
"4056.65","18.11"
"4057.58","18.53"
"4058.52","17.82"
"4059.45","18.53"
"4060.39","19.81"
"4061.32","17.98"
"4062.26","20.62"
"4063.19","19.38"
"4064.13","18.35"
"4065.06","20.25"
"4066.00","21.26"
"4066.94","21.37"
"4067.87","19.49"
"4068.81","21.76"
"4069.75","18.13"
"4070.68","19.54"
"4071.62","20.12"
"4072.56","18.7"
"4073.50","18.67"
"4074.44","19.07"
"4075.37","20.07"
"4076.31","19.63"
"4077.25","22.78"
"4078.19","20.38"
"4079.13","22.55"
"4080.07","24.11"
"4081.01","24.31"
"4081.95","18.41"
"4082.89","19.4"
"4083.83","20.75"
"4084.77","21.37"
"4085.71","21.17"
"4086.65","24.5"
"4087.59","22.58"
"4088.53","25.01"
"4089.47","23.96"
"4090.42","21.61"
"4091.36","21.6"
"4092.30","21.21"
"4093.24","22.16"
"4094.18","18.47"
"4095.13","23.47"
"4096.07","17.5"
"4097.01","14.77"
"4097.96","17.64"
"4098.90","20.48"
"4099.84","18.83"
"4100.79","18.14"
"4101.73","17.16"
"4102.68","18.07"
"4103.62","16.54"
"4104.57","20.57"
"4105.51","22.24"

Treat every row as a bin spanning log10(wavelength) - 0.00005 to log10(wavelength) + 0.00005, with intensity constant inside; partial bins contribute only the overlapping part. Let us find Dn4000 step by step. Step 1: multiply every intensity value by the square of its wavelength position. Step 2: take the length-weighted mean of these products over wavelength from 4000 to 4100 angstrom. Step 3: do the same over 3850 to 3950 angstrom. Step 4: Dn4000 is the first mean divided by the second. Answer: 1.73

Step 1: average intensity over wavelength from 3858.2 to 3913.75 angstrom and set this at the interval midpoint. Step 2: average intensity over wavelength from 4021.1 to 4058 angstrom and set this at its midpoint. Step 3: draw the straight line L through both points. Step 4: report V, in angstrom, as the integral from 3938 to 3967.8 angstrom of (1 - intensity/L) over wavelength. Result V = 5.5 angstrom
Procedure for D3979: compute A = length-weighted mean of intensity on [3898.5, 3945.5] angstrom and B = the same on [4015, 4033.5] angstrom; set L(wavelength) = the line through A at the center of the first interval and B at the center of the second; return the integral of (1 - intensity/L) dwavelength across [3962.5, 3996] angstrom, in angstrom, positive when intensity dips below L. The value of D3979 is 4.8 angstrom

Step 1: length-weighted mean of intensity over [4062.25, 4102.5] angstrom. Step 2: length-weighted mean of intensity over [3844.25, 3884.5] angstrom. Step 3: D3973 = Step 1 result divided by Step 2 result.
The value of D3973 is 1.6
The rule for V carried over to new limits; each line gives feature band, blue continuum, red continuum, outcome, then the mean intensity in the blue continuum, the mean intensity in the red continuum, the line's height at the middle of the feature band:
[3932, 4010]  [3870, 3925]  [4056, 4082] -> 6.8 angstrom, 14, 20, 16.6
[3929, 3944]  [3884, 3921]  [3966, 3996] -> 5.2 angstrom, 14.5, 15.4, 14.9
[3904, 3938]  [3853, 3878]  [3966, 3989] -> 1.7 angstrom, 12.6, 14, 13.3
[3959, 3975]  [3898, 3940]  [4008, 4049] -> 6.3 angstrom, 12.8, 21.3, 16.6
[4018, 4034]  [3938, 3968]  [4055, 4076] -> -2.5 angstrom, 13.6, 19.3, 17.3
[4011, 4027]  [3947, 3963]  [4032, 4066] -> -1.9 angstrom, 15.3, 21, 19.2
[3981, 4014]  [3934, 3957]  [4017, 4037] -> -4.2 angstrom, 13.7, 20.5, 18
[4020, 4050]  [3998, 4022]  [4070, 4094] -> 0.5 angstrom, 21.5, 21.3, 21.4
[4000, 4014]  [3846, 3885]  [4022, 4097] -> -1.9 angstrom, 12.7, 20.7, 18.6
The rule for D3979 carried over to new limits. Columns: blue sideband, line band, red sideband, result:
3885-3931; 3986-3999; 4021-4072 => -1.7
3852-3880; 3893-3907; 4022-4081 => -0.6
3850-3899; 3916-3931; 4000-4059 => 2.9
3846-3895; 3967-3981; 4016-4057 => 5.0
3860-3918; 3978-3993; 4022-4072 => -0.8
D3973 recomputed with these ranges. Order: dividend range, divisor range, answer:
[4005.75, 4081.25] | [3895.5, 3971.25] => 1.59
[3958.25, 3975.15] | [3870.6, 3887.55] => 0.81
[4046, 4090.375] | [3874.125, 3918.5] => 1.47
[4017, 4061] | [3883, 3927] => 1.47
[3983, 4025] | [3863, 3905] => 1.54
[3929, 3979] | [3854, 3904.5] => 0.91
